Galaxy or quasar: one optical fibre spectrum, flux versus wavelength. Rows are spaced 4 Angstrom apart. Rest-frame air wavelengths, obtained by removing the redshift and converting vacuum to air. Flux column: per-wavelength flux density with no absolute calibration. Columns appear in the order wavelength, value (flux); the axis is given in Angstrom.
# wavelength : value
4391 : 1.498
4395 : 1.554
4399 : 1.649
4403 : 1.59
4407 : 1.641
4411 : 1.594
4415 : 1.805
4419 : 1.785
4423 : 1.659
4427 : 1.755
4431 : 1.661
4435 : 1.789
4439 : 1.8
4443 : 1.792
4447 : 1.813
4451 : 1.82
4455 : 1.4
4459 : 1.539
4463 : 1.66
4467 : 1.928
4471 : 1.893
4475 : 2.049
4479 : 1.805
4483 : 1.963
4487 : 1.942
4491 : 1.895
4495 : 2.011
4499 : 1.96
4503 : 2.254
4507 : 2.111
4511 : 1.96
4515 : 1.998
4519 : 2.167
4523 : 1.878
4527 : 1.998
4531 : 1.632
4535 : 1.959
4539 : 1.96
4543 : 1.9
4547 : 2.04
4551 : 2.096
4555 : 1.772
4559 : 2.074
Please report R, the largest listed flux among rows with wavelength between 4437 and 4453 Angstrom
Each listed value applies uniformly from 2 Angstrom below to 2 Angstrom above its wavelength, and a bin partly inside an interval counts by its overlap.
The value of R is 1.82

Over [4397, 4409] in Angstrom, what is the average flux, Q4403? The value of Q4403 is 1.63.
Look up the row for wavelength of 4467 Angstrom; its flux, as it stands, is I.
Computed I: 1.928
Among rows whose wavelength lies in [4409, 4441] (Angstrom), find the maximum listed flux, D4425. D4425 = 1.805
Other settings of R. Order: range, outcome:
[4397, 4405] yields 1.649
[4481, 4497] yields 2.011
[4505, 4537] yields 2.167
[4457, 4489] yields 2.049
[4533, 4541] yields 1.96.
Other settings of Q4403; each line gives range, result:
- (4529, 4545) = 1.86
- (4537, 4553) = 2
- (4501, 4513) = 2.11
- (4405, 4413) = 1.62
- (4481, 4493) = 1.93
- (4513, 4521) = 2.08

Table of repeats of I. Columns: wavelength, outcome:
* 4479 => 1.805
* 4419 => 1.785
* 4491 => 1.895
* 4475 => 2.049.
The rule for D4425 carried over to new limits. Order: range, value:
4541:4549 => 2.04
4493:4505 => 2.254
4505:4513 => 2.111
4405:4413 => 1.641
